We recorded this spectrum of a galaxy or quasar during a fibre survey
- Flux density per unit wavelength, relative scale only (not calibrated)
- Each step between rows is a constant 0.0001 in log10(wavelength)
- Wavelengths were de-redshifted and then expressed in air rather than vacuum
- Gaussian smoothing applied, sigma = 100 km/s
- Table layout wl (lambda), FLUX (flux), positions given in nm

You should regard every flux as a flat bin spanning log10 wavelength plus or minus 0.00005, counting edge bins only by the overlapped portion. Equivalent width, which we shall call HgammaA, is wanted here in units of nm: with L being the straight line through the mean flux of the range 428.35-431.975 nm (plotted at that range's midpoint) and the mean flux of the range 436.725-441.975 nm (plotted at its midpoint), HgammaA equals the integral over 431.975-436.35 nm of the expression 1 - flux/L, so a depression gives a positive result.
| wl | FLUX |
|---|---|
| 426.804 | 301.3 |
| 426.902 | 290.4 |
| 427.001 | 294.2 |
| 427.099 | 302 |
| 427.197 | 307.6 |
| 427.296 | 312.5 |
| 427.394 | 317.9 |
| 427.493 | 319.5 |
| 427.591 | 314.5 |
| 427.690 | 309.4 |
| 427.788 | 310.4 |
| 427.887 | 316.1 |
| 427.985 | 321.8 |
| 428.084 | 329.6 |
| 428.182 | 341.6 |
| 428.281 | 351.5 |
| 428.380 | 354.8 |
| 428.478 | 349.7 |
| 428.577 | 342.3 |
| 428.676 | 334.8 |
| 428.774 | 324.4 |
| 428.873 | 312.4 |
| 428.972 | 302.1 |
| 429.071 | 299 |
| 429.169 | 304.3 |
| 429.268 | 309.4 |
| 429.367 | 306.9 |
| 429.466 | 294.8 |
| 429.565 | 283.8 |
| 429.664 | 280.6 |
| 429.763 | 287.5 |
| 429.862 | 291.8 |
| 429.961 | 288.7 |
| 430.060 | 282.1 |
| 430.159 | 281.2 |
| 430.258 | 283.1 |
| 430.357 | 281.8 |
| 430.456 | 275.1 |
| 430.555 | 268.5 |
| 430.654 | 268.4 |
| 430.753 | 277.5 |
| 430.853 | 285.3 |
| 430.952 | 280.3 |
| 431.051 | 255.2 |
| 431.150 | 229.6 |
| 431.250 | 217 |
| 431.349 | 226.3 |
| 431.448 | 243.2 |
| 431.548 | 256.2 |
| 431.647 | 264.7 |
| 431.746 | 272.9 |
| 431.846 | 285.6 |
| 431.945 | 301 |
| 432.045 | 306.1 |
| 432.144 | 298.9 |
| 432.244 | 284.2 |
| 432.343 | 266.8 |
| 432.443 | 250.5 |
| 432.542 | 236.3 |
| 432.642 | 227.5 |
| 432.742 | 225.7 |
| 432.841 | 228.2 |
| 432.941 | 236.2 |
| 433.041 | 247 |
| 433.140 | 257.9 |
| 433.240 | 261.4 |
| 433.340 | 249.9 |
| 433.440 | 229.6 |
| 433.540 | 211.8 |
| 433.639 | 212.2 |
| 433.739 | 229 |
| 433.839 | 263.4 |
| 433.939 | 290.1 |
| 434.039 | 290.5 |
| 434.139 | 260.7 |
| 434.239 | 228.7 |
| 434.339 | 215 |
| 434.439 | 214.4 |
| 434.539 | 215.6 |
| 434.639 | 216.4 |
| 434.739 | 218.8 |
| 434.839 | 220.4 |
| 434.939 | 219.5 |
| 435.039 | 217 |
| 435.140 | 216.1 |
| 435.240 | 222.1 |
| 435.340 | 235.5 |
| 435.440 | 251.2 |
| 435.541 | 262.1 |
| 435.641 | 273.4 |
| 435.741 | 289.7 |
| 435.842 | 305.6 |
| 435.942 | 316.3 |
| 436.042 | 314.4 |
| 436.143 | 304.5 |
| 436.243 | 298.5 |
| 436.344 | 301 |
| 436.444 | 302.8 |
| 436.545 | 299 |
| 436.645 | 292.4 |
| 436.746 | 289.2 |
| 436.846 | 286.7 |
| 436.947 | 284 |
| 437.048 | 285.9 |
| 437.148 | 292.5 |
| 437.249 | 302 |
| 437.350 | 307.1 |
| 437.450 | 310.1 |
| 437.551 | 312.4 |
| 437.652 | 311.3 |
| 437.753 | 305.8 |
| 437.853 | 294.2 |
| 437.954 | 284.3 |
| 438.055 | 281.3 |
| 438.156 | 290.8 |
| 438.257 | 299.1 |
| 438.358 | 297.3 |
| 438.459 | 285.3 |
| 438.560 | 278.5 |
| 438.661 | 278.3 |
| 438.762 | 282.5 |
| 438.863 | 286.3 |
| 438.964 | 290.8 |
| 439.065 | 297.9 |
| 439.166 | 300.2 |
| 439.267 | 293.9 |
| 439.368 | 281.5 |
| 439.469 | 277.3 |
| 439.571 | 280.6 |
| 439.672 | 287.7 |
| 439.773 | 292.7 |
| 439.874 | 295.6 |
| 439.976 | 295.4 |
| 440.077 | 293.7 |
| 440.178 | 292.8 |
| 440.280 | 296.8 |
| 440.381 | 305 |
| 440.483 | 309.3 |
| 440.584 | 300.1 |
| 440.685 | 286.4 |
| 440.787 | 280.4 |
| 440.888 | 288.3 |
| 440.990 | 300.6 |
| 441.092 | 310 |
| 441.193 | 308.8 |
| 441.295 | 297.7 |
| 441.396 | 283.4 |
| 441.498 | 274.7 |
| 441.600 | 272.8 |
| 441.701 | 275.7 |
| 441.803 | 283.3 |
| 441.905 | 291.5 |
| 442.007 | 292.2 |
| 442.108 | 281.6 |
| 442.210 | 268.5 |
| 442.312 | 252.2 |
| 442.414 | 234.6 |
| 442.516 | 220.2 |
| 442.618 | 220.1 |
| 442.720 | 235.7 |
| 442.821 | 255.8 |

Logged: 0.55 nm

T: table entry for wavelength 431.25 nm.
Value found 217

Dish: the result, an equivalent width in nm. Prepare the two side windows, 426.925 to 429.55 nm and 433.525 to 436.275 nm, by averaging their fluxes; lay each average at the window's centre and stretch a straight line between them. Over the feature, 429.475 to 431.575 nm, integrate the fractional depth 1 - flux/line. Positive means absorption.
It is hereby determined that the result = 0.18 nm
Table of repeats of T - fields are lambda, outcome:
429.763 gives 287.5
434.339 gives 215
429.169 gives 304.3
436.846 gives 286.7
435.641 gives 273.4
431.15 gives 229.6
